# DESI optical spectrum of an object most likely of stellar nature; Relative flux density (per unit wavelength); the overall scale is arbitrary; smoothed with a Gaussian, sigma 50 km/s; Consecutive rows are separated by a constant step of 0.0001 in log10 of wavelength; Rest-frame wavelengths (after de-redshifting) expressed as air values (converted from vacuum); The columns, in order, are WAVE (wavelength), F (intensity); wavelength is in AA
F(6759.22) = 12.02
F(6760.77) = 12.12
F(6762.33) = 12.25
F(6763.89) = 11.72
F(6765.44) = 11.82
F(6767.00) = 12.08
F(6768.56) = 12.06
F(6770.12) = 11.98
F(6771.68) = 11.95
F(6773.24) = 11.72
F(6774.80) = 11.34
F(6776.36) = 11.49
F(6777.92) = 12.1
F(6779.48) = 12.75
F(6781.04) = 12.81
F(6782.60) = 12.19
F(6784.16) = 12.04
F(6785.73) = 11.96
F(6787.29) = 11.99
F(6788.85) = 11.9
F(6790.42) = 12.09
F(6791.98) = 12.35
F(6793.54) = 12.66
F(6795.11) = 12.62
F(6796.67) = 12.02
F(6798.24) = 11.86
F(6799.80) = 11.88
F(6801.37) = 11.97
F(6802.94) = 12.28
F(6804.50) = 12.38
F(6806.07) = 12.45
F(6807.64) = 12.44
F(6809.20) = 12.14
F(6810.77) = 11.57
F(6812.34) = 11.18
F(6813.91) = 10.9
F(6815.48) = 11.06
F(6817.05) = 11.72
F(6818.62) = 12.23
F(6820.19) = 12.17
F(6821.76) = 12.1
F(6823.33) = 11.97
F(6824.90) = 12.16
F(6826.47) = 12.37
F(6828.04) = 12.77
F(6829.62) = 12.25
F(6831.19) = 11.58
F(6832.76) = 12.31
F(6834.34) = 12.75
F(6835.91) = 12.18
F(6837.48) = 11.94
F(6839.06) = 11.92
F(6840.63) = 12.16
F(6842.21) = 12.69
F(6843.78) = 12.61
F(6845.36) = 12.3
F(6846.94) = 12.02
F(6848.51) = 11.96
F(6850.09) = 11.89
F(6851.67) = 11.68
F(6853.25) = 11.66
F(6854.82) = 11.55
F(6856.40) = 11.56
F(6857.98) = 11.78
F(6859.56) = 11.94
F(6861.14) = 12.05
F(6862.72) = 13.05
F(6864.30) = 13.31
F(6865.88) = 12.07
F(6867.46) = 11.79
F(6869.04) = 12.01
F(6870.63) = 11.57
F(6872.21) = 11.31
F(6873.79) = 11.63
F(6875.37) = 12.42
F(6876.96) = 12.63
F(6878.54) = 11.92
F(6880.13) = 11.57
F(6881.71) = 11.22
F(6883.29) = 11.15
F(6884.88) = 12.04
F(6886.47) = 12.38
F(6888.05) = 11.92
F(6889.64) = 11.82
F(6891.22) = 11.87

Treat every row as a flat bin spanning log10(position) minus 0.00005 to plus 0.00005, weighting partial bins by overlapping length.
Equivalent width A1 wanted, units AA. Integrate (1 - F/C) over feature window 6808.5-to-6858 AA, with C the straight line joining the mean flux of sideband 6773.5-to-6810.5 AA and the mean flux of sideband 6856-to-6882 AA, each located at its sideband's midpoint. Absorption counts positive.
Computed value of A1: 0.4 AA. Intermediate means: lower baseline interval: 12.1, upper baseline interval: 12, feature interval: 12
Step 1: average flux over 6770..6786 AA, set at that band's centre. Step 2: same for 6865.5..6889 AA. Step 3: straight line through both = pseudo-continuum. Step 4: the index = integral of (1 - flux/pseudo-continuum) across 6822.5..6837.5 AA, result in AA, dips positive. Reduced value -0.4 AA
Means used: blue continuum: 12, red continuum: 11.8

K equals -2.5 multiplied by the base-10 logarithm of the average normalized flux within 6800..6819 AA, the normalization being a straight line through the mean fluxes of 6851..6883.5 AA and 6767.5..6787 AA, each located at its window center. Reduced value 0.01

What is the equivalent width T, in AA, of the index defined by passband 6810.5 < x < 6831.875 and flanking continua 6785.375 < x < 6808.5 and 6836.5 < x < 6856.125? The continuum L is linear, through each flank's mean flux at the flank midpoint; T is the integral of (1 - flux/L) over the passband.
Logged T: 0.4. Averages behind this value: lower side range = 12.2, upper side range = 12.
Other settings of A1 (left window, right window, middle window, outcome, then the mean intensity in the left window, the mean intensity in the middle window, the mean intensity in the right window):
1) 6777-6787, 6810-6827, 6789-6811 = -0.3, 12.3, 12.2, 11.8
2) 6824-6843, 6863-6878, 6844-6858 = 0.4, 12.3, 11.9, 12.1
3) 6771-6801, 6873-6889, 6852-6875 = -0.1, 12.1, 12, 11.9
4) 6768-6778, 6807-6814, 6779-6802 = -0.9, 11.8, 12.2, 11.7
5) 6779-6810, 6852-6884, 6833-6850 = -0.3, 12.2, 12.2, 11.9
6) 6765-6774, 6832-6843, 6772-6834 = 0.3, 11.9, 12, 12.3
